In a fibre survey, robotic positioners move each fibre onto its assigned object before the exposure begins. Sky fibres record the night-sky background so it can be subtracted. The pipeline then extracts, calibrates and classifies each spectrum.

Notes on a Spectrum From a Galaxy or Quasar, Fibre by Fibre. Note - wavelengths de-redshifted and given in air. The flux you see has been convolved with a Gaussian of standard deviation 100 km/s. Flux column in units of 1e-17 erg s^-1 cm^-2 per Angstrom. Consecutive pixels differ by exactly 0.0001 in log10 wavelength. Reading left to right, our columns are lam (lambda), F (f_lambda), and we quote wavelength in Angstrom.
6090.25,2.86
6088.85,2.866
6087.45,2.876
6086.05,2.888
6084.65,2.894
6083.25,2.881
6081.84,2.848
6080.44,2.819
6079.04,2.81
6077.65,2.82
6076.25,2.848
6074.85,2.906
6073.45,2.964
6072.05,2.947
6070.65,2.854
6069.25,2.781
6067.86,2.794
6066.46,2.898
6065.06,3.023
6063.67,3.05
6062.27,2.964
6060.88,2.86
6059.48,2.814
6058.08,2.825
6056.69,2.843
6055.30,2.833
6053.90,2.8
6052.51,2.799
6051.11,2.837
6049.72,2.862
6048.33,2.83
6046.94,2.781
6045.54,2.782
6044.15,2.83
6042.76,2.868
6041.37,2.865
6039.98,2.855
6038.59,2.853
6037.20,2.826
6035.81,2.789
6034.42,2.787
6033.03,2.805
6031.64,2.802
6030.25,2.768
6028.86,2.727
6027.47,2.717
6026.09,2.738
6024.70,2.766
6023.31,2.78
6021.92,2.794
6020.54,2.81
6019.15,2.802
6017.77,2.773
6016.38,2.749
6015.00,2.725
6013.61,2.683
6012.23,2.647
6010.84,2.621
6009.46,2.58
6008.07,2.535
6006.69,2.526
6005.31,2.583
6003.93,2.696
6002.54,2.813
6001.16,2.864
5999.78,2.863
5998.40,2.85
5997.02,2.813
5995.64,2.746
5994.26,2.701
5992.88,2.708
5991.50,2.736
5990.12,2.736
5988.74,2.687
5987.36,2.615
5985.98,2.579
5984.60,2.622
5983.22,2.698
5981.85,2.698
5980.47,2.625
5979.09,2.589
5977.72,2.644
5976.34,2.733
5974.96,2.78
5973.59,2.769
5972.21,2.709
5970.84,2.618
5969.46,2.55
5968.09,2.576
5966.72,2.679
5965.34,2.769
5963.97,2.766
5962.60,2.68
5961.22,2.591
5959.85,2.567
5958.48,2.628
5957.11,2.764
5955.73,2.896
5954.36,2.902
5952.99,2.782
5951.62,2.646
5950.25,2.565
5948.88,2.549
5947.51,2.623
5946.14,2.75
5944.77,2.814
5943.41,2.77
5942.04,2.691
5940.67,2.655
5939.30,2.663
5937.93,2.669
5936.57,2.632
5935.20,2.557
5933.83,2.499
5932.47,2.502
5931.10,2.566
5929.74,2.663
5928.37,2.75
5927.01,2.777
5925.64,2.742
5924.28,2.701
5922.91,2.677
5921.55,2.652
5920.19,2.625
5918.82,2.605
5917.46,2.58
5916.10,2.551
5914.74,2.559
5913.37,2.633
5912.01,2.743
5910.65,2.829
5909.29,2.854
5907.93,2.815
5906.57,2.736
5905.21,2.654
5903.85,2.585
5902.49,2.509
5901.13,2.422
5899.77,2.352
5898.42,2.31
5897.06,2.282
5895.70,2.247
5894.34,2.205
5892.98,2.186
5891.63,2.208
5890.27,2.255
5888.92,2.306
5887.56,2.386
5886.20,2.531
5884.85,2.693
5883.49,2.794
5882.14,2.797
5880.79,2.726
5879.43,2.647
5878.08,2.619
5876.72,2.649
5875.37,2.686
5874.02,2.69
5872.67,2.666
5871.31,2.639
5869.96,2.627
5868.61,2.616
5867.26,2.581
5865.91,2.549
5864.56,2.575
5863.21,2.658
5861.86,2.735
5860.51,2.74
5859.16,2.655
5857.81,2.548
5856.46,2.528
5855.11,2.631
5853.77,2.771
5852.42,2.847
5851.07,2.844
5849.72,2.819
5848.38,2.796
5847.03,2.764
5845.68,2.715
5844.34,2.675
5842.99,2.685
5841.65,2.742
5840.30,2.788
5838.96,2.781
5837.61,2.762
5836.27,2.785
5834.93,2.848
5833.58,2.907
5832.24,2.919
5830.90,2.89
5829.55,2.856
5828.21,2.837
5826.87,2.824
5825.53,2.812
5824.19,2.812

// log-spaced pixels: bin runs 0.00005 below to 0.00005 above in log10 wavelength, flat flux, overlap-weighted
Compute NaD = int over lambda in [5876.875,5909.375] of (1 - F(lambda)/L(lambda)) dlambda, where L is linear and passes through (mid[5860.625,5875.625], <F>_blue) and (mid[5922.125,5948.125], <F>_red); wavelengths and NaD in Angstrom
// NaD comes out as 1.8 Angstrom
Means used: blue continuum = 2.64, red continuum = 2.67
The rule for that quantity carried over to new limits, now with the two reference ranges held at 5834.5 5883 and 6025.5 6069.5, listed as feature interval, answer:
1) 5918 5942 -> 0.92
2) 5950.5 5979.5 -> 0.82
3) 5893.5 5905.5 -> 1.51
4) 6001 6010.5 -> 0.54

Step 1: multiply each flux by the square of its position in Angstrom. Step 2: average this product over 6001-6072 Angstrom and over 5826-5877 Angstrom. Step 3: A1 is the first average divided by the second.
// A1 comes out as 1.09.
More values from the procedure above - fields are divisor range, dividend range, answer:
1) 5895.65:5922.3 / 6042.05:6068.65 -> 1.16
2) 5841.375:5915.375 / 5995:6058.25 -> 1.12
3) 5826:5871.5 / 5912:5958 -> 1.00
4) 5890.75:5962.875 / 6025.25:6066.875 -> 1.13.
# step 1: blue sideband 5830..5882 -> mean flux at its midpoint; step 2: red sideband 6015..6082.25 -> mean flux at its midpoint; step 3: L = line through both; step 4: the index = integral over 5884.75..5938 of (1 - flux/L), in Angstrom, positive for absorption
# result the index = 3.87 Angstrom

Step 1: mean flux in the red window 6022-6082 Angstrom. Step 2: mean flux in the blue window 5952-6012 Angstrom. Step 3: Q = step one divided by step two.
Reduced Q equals 1.1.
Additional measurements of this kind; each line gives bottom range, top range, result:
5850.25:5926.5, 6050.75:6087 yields 1.11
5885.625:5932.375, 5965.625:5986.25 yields 1.05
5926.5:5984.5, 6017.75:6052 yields 1.05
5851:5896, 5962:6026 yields 1.05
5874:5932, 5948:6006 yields 1.05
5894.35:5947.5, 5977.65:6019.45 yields 1.03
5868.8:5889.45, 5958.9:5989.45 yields 1.01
